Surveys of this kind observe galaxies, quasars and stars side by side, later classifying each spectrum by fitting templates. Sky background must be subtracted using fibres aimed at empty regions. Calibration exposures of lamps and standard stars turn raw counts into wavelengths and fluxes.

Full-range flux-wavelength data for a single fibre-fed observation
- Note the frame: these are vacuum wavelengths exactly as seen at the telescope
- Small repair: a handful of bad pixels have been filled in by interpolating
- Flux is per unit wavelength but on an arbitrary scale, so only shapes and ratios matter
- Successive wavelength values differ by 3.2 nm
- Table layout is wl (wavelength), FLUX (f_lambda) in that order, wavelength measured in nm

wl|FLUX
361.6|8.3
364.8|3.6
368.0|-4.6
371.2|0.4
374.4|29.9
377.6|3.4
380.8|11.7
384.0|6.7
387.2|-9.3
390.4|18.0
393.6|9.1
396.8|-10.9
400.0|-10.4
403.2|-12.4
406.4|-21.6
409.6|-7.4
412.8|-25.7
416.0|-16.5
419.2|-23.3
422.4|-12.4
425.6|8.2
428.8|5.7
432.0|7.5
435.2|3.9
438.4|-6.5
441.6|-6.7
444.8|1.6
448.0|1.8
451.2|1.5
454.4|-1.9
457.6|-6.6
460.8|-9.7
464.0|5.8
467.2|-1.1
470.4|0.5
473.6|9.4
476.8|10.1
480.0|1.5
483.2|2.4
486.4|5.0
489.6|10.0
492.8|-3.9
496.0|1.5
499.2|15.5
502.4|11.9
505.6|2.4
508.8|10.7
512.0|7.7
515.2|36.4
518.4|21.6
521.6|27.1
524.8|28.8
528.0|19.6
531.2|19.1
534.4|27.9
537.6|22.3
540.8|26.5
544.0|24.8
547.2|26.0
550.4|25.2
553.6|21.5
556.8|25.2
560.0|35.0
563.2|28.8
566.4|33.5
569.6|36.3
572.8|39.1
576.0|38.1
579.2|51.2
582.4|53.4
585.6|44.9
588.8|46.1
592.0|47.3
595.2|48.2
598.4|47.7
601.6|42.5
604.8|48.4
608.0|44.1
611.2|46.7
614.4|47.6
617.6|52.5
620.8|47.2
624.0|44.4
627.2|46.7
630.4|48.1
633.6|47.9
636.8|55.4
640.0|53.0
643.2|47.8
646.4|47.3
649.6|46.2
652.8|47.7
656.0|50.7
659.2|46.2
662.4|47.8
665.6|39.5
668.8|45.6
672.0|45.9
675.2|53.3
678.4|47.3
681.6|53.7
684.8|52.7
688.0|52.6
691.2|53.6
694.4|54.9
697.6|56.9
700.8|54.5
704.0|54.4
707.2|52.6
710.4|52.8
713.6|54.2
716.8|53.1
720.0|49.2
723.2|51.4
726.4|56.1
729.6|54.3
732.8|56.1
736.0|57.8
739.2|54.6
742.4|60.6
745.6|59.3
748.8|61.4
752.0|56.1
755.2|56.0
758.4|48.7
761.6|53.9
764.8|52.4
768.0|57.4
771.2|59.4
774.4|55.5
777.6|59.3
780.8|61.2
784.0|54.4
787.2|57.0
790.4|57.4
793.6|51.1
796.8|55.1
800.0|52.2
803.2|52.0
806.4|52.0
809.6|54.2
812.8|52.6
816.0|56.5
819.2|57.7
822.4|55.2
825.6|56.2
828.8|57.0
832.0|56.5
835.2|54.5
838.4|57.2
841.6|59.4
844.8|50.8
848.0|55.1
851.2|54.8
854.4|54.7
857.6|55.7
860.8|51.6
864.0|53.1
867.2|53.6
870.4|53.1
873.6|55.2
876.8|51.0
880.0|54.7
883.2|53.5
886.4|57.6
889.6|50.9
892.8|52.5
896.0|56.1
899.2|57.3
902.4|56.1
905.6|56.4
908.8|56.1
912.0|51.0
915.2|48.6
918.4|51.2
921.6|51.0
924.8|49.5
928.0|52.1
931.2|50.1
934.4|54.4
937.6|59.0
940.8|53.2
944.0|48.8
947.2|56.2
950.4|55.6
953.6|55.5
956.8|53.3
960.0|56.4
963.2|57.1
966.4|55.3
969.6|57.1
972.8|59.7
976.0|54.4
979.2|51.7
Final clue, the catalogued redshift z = 0.29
